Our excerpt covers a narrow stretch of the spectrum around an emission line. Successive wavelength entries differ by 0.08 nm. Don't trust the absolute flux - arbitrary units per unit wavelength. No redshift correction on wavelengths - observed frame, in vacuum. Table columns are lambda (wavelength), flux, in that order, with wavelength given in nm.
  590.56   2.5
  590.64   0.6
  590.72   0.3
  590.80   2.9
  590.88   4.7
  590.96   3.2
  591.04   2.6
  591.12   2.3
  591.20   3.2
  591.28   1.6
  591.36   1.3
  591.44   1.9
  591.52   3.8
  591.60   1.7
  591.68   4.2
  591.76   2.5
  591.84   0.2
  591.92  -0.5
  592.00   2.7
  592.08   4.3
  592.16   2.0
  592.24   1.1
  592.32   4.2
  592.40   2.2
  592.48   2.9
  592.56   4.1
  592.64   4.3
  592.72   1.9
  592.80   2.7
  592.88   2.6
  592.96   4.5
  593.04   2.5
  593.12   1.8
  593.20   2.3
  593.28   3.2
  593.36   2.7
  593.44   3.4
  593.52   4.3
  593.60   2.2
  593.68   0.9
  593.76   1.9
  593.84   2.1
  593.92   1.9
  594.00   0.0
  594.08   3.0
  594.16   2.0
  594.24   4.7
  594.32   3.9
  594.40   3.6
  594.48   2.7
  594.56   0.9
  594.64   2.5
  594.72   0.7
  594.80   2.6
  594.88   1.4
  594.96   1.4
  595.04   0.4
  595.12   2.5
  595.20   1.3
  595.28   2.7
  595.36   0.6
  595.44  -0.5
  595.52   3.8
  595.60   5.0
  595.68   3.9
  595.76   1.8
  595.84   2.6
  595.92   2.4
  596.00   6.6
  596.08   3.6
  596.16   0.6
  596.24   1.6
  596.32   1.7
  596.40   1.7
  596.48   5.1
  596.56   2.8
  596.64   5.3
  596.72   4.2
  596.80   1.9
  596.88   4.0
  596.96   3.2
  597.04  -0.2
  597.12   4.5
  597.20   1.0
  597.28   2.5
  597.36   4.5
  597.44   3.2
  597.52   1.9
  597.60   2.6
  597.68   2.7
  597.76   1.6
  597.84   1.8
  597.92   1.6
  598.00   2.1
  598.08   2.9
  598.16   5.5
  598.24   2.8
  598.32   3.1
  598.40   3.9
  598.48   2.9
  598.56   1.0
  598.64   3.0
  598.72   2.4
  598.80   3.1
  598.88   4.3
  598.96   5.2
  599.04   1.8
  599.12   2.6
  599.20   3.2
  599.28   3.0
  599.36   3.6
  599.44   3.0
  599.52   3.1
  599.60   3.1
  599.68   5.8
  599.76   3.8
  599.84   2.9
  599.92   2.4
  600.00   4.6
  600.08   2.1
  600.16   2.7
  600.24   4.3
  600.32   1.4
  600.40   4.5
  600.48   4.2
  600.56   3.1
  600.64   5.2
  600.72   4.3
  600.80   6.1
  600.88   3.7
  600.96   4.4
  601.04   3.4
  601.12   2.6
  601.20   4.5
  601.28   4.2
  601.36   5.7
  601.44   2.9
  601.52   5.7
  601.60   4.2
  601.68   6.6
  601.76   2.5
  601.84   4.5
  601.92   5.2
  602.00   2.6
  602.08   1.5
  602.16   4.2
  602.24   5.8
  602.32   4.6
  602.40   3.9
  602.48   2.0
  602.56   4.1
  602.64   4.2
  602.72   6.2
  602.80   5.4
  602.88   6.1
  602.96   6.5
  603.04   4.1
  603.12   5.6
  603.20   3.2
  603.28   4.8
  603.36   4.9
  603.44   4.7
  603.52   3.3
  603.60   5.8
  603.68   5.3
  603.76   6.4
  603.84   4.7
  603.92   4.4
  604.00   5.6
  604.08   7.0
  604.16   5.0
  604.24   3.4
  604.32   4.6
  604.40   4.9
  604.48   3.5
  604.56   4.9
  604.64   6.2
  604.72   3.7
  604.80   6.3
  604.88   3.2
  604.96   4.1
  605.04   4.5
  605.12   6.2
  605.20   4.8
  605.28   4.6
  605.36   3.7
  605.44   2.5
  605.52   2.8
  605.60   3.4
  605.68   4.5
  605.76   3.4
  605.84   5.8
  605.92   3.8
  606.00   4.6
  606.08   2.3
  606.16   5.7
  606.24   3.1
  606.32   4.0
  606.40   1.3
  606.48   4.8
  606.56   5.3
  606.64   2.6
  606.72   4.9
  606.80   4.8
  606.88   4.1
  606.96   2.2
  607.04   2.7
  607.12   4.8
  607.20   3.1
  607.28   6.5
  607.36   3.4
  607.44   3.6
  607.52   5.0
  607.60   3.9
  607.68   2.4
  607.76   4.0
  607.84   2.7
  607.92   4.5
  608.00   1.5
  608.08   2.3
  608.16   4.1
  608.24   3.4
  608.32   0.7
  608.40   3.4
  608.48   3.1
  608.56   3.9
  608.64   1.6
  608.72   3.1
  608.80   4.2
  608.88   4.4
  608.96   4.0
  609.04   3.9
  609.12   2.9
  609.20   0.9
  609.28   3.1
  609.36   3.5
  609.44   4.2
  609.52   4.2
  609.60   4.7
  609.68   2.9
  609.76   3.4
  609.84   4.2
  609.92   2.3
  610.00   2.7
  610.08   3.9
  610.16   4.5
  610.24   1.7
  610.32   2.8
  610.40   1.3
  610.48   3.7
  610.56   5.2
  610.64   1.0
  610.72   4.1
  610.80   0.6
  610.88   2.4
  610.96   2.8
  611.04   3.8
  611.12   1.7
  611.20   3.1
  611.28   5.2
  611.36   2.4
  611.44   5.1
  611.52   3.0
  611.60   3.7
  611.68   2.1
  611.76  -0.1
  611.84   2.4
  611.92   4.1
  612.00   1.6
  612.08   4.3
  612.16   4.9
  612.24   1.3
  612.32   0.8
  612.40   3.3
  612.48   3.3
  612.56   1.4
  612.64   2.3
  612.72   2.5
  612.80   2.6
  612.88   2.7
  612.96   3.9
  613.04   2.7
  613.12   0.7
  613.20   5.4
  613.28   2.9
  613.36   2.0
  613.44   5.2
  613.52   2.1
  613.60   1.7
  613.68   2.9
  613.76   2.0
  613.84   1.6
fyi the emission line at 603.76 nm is Mg II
